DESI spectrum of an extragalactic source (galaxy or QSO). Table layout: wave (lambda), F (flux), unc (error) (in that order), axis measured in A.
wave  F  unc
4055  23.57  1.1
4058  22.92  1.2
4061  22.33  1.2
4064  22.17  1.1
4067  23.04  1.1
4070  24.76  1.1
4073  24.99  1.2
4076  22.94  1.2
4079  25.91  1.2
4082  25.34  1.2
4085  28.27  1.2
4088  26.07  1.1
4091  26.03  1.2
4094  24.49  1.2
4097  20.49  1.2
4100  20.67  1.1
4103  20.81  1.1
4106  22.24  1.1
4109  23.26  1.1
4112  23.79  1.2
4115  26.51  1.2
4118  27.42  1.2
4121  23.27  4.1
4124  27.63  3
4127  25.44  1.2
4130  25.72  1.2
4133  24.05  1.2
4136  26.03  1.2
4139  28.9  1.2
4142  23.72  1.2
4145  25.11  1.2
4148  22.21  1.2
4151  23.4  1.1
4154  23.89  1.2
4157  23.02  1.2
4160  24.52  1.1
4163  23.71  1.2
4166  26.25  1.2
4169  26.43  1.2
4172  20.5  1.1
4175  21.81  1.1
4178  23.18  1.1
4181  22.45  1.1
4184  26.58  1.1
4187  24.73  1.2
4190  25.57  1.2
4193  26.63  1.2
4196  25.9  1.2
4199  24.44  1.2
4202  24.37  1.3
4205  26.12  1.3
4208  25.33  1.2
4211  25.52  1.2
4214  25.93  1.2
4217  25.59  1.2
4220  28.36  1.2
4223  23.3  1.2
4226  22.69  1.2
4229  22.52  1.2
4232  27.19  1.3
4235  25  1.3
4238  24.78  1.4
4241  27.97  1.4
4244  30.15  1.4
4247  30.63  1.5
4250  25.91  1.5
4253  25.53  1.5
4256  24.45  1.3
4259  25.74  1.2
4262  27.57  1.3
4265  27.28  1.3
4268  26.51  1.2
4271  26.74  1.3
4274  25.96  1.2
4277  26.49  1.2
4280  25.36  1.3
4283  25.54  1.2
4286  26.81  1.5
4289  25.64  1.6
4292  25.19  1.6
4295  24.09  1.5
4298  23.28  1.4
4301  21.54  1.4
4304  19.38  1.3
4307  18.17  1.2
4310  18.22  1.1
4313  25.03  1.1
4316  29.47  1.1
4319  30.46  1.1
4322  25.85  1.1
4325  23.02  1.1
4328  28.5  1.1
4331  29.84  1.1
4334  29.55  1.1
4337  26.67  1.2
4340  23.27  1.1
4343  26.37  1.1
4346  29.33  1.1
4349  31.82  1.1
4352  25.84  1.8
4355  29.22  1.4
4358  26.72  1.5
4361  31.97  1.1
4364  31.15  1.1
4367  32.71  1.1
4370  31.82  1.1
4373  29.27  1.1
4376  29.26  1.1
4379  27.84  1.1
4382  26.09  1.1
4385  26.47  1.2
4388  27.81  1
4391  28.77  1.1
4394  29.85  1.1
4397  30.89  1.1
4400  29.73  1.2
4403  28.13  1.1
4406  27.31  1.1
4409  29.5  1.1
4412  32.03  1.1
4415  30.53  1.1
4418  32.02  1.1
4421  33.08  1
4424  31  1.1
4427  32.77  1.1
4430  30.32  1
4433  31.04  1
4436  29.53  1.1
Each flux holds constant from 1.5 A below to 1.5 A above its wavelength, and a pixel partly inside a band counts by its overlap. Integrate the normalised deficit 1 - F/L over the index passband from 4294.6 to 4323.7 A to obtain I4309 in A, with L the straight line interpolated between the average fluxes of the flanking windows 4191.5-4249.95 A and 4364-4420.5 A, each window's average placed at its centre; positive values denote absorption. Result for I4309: 4.5 A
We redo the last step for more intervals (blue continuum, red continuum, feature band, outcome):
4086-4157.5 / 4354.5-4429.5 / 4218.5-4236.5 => 1.14 A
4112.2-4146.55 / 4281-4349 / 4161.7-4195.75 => 1.62 A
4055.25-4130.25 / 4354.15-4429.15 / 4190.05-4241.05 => 2.32 A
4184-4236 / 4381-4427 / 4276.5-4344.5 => 6.11 A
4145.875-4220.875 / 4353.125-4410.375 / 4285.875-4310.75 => 4.44 A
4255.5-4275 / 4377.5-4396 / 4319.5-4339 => -0.07 A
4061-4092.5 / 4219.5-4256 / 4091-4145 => 1.50 A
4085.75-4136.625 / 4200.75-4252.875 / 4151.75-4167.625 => 0.50 A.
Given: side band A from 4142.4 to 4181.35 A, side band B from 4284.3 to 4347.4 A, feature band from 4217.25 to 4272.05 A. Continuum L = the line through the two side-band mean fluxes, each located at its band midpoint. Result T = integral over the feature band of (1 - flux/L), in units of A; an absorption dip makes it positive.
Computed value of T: -3.90 A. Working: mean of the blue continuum 23.6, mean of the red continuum 25.2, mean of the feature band 26.2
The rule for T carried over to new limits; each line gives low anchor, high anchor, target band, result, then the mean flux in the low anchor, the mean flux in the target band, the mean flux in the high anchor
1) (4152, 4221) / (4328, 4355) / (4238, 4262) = -0.9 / 24.8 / 27.1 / 28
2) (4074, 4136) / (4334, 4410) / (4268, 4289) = 0.9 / 24.6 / 26.1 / 28.7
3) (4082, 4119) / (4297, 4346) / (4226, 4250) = -1.8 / 24.2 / 26.6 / 25.1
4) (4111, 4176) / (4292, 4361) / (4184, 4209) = -0.4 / 24.7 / 25.5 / 25.8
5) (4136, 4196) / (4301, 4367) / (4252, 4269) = -0.3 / 24.4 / 26.2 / 26.7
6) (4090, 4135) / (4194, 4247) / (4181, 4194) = -0.1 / 24.1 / 25.5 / 25.7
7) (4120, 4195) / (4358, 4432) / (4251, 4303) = 3.5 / 24.6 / 25.5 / 30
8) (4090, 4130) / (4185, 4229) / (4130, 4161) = -0.1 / 24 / 24.5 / 25.2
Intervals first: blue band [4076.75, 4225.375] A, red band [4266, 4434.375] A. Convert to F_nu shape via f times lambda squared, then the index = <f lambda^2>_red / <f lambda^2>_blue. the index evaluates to 1.2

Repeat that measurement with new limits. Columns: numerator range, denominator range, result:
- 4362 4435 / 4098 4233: 1.36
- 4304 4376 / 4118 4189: 1.22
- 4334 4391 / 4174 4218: 1.24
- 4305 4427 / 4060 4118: 1.35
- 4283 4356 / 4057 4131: 1.18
